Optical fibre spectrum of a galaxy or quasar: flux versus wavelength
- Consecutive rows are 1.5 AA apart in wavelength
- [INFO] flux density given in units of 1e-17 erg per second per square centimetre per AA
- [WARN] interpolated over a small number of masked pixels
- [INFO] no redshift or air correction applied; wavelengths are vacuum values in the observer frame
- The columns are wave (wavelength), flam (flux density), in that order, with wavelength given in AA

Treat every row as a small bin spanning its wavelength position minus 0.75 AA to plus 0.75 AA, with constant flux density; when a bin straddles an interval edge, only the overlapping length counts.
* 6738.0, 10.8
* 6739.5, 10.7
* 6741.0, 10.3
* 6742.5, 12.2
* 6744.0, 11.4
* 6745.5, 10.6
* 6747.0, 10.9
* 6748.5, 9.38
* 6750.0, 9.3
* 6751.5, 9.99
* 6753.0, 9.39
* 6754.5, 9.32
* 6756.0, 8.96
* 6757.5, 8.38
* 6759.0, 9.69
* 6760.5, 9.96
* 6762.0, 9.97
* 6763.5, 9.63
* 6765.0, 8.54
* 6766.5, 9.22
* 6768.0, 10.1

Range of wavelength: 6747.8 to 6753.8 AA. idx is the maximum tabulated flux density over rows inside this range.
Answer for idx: 9.99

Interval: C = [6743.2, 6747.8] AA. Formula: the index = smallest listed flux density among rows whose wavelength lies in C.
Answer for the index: 10.6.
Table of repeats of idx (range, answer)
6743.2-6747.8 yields 11.4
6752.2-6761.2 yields 9.96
